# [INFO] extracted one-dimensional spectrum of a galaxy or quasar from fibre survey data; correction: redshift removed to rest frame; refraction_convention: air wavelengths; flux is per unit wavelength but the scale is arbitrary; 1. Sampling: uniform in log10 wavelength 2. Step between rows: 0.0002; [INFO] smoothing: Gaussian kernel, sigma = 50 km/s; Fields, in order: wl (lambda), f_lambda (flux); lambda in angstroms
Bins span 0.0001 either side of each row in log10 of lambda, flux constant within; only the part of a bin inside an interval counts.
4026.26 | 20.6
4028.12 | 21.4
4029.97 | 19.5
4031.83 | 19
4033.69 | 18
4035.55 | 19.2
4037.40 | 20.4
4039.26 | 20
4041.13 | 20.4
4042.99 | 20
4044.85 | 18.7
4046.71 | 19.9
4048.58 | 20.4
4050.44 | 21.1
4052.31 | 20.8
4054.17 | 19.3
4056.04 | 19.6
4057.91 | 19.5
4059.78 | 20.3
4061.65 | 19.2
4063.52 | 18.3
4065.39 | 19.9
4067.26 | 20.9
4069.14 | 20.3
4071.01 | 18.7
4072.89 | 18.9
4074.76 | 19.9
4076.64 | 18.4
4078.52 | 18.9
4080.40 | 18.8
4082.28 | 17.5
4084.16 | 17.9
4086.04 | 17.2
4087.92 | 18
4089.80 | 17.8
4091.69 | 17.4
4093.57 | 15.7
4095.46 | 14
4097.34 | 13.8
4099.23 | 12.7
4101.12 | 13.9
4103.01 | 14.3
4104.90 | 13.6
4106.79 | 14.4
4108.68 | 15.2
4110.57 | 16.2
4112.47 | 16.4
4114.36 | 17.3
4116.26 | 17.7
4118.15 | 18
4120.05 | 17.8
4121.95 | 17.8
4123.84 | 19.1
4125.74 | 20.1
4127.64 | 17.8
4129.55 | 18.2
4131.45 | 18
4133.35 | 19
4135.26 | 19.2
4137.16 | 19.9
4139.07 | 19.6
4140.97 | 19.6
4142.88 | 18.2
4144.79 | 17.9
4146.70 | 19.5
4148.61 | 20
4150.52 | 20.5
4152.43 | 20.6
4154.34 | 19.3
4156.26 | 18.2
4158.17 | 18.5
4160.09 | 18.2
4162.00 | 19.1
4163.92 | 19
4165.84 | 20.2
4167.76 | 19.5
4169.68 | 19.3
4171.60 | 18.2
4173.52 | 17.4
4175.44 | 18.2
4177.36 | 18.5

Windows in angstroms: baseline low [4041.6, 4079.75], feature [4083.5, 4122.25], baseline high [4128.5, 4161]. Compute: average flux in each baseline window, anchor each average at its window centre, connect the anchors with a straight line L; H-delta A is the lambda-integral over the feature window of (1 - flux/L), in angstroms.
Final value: 6.71 angstroms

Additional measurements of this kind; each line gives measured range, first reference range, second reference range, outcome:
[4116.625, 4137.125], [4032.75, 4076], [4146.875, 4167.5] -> 1.0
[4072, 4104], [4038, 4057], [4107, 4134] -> 3.4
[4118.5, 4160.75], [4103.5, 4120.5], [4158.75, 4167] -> -2.8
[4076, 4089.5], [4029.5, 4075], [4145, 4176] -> 1.0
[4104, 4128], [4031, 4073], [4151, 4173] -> 2.9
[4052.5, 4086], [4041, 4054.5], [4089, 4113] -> -2.2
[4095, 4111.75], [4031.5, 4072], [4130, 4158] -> 4.5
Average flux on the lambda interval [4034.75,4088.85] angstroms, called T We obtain 19.4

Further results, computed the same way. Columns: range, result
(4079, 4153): 17.5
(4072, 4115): 16.4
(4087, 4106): 15.1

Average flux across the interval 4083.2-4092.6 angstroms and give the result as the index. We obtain 17.7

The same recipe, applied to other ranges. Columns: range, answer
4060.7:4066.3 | 19.1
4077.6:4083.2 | 18.4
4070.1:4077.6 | 19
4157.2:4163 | 18.6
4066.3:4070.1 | 20.6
